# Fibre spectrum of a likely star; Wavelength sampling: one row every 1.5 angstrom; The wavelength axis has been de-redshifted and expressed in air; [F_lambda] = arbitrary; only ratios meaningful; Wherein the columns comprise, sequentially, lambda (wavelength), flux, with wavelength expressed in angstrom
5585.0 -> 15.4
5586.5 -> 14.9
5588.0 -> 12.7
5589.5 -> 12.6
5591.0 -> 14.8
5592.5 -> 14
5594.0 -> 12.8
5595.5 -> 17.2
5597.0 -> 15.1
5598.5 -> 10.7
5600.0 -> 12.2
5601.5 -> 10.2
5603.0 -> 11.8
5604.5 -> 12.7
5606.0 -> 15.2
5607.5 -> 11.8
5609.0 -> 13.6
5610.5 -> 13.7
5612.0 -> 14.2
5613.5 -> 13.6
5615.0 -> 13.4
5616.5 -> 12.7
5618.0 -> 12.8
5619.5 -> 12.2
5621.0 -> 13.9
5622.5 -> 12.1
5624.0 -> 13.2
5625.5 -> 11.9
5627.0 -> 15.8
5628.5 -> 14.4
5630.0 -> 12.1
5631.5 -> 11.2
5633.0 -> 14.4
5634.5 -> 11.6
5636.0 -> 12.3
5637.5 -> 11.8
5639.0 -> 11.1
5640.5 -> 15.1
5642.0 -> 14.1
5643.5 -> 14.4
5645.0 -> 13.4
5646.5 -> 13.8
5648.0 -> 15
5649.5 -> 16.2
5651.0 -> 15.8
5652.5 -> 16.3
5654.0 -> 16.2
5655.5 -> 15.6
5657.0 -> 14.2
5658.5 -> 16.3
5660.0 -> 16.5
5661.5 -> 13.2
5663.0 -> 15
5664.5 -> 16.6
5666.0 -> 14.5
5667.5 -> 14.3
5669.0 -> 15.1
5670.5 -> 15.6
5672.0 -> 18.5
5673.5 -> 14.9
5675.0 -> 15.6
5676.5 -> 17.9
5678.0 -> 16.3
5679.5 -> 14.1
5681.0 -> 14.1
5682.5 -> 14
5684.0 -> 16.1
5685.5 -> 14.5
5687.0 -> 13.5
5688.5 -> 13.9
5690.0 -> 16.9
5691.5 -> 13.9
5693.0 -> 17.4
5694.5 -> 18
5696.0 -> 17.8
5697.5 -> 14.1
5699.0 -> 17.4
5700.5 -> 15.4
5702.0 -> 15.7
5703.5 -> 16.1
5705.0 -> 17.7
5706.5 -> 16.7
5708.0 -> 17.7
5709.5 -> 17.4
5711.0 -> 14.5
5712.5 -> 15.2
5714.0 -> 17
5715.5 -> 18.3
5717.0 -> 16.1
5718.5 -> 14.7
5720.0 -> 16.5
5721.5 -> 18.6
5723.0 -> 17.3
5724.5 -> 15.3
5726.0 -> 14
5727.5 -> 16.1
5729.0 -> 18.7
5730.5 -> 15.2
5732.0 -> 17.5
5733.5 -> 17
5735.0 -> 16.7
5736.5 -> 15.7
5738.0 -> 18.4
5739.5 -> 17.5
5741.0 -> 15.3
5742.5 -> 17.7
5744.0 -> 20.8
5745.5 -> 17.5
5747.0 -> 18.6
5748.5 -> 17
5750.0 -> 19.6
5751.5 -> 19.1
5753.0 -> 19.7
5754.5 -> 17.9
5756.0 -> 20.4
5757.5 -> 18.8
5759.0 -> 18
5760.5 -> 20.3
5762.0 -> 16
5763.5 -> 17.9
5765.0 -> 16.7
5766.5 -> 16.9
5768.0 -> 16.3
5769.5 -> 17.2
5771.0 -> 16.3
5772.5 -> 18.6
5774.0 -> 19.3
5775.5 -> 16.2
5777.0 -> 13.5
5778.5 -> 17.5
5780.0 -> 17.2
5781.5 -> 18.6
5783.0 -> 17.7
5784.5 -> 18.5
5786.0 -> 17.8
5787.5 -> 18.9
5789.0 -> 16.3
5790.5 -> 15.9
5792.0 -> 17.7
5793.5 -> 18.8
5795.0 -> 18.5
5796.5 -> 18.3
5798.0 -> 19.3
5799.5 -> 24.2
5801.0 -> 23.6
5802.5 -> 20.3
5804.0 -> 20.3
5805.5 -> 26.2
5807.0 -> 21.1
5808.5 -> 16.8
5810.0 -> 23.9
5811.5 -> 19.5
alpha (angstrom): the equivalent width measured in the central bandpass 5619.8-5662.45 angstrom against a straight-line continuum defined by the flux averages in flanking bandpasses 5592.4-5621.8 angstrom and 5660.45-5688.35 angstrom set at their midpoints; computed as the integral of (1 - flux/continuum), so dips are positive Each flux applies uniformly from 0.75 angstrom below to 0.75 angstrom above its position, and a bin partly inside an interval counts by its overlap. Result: 0.7 angstrom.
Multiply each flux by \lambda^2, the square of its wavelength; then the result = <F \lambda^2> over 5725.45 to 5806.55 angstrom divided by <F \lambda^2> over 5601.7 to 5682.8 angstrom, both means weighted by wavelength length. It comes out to 1.34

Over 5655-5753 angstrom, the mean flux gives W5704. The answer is 16.3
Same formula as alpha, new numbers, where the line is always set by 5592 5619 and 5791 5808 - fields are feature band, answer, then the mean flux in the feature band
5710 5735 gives 1.8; 16.4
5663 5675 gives 0.0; 15.6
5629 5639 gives 1.5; 12.2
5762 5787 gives 3.1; 17.2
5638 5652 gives 0.4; 14.3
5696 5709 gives 0.4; 16.5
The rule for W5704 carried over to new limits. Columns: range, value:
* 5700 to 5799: 17.3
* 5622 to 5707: 14.9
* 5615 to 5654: 13.6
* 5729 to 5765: 17.9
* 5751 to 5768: 18.2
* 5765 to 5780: 16.9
